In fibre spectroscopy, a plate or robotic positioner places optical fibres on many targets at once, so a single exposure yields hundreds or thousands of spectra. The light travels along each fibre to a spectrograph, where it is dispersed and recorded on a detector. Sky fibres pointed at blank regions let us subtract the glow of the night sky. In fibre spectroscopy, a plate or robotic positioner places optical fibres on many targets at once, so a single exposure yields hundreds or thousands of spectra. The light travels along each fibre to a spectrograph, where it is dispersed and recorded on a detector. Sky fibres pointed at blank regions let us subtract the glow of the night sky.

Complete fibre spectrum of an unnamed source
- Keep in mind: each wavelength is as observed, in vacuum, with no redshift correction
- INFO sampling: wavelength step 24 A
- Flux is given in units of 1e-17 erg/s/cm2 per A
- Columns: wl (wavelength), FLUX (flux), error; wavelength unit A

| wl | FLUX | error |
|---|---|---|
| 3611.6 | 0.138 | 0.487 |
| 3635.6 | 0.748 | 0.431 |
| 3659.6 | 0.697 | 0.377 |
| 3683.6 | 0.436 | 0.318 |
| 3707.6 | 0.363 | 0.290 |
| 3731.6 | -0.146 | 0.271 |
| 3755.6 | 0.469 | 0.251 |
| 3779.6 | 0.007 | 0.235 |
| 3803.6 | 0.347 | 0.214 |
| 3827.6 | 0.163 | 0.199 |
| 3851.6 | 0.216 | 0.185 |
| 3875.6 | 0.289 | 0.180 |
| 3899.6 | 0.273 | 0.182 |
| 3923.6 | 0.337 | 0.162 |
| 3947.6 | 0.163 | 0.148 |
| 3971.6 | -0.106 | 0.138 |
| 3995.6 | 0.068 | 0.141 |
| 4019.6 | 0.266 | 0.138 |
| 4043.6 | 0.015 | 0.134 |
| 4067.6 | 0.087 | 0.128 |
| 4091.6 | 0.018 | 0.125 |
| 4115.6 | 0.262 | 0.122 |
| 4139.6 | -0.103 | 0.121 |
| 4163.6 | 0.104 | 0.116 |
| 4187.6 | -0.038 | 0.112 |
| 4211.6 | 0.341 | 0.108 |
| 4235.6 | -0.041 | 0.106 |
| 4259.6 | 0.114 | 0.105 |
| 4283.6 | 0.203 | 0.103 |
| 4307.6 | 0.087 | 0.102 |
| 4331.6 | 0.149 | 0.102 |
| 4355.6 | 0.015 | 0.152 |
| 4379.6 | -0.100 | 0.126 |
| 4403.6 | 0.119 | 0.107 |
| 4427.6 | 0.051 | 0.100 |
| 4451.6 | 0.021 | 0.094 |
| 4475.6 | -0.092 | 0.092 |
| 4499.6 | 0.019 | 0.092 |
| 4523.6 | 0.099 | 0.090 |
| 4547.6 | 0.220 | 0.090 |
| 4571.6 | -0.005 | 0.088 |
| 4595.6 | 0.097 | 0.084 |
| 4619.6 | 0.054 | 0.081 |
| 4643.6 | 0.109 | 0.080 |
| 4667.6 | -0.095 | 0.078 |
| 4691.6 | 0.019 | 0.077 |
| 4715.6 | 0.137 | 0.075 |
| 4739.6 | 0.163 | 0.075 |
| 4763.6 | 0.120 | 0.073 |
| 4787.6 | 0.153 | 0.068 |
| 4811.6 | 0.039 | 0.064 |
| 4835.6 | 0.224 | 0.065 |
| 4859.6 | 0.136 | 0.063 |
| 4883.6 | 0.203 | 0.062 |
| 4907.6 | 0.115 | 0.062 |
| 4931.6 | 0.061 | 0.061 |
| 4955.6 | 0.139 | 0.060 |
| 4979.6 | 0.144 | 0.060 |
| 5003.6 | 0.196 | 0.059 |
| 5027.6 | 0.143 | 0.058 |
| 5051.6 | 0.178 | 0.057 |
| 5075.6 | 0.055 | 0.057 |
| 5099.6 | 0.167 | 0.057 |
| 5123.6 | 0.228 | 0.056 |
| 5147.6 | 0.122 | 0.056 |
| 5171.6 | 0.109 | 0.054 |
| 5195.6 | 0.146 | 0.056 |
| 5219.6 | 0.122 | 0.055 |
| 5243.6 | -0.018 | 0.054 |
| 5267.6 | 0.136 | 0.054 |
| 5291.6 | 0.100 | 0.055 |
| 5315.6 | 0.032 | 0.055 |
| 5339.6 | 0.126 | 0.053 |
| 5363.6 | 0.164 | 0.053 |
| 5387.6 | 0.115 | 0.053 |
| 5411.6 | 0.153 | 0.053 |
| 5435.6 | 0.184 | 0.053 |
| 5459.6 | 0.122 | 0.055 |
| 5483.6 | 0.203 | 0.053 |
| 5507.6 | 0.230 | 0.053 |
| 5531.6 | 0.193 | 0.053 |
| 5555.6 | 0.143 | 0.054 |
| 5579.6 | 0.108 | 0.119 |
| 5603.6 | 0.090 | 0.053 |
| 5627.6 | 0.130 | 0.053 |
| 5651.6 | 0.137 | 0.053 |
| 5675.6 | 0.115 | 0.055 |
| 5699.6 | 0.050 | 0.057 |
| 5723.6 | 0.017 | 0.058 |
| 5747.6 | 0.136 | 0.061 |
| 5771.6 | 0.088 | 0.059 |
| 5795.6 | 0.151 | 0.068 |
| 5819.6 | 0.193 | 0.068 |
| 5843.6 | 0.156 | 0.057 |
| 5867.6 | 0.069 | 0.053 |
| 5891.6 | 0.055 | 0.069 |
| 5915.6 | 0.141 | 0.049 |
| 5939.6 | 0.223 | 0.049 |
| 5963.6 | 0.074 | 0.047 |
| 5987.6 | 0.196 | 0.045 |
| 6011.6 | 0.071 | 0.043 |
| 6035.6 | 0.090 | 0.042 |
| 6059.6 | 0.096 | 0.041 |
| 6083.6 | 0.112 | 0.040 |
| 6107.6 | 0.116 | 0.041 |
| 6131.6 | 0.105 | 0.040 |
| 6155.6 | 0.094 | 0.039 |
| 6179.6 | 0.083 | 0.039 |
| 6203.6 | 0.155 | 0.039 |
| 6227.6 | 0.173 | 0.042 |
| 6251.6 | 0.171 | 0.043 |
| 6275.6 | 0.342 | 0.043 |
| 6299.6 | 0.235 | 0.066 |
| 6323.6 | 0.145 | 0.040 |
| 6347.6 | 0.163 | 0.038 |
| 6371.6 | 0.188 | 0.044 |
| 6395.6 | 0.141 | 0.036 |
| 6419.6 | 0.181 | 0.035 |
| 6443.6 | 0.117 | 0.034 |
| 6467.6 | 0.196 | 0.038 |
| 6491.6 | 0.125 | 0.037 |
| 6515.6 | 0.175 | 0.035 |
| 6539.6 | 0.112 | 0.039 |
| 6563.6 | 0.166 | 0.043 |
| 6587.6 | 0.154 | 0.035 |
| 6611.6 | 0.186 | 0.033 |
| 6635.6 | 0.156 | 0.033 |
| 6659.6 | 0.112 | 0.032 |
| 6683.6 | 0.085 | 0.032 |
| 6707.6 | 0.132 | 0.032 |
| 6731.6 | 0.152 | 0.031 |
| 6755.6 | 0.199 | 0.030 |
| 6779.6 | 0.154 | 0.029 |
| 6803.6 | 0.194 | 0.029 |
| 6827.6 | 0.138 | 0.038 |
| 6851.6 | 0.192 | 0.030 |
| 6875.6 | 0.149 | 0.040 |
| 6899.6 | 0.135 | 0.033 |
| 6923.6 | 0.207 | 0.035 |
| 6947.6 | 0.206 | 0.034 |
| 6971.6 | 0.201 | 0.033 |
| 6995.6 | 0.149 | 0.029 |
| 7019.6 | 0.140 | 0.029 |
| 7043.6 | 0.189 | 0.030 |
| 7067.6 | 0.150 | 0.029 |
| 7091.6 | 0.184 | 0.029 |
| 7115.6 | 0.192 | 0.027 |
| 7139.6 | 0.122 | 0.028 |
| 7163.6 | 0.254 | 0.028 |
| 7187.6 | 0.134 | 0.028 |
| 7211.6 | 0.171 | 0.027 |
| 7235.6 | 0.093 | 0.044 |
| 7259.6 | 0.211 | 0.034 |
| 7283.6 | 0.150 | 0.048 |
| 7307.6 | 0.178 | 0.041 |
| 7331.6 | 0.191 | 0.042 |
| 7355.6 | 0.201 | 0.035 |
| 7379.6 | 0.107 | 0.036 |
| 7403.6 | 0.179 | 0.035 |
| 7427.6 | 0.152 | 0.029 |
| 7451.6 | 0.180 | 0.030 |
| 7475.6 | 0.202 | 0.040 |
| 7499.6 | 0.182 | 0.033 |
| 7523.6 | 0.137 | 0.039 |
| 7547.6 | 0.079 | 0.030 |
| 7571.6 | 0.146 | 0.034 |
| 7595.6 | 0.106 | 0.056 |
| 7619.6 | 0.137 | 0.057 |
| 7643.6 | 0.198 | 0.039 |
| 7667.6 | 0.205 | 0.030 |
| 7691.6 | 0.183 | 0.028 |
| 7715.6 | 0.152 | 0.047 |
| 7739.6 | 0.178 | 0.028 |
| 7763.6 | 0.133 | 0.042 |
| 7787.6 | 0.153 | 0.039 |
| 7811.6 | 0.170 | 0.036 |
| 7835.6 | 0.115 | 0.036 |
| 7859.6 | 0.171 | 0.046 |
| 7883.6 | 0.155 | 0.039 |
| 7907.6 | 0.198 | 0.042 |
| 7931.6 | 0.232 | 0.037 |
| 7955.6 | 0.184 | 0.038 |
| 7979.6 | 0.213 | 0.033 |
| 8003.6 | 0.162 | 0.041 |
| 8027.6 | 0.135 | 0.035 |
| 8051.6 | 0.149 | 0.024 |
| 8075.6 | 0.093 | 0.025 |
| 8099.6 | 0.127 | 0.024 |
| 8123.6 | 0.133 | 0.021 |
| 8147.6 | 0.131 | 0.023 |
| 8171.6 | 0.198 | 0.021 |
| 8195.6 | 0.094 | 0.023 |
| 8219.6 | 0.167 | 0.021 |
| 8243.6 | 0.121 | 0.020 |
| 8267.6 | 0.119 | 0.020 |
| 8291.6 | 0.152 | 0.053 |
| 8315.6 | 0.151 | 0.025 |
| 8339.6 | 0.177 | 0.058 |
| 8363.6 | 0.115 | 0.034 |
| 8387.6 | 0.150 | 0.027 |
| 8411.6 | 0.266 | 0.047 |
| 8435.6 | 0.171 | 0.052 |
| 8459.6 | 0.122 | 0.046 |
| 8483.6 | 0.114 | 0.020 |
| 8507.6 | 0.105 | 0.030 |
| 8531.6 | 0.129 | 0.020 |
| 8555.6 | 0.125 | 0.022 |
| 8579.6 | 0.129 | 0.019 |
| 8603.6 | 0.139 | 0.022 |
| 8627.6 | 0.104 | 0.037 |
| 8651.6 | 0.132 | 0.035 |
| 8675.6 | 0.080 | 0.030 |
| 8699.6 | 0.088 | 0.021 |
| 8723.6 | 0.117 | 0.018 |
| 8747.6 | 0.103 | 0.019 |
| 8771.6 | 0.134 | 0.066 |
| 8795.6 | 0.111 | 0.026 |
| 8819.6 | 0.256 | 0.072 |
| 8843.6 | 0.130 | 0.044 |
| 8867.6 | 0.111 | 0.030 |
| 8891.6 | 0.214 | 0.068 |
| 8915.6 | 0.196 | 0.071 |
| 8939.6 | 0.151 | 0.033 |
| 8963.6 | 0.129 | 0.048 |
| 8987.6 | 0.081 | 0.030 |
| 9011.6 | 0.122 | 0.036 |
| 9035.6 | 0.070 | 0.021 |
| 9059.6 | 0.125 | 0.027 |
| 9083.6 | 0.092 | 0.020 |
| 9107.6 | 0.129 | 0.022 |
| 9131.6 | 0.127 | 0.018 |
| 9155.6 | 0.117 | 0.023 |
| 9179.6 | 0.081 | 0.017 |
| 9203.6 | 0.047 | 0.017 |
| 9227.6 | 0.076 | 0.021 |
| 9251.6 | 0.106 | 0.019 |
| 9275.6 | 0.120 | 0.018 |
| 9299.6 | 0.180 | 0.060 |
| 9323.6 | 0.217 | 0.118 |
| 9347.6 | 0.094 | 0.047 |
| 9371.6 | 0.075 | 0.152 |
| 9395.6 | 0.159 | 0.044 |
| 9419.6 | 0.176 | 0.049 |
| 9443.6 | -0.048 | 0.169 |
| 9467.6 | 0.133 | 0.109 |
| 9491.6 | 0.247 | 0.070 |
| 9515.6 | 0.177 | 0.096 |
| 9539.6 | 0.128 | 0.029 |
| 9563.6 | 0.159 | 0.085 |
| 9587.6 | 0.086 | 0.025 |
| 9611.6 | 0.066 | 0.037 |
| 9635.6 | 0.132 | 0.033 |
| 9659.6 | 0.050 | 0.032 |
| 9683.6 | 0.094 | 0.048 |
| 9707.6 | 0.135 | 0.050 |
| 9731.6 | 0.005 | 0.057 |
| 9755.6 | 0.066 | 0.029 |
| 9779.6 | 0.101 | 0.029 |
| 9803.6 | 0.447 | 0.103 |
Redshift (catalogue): 0.68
